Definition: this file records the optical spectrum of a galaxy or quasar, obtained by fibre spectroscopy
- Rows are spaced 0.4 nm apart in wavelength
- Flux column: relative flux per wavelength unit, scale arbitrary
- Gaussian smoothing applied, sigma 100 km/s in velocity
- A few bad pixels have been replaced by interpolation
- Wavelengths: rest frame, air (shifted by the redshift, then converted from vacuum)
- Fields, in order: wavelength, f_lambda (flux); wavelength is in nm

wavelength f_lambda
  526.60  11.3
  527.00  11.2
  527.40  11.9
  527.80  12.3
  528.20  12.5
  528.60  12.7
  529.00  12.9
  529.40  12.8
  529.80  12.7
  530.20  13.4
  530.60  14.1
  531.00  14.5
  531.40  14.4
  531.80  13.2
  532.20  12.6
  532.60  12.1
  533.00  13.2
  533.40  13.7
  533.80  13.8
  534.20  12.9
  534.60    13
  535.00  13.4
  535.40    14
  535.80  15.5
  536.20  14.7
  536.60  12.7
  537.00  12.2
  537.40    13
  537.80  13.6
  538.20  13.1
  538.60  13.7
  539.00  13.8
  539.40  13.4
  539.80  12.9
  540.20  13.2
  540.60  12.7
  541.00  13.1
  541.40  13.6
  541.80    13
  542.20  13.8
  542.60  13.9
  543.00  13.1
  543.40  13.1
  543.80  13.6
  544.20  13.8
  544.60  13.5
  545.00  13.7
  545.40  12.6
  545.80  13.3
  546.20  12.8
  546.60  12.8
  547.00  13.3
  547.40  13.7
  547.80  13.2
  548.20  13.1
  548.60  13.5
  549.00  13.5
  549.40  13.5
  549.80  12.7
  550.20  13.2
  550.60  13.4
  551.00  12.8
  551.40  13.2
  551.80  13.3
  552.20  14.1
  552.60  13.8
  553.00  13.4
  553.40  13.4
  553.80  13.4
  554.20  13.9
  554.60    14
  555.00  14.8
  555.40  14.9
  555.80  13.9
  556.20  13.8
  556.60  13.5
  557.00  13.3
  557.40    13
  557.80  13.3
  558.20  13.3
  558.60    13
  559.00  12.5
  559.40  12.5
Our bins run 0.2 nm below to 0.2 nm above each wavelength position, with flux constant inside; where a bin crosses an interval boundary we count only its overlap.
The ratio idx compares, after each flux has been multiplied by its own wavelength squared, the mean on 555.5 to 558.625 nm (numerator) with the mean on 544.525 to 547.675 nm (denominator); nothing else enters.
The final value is 1.06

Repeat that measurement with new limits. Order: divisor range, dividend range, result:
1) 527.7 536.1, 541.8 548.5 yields 1.05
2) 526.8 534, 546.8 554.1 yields 1.11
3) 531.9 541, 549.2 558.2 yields 1.09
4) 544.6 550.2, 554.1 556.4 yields 1.11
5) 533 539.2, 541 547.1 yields 1.01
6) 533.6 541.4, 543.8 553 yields 1.03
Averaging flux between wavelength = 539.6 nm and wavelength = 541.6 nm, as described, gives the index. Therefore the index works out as 13.1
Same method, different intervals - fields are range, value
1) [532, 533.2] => 12.6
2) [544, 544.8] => 13.7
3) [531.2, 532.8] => 13.1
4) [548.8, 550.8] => 13.3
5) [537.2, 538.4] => 13.2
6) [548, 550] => 13.3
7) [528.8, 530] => 12.8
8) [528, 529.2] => 12.7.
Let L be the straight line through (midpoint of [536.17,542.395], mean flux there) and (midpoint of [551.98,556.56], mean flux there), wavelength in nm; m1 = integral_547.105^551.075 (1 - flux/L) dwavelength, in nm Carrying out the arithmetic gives 0.12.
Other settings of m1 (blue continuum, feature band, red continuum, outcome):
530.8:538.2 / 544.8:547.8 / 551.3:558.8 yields 0.09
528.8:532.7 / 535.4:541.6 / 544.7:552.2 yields -0.08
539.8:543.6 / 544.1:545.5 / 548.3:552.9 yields -0.01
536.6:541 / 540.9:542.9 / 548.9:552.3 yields -0.05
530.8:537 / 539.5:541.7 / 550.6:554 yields 0.06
